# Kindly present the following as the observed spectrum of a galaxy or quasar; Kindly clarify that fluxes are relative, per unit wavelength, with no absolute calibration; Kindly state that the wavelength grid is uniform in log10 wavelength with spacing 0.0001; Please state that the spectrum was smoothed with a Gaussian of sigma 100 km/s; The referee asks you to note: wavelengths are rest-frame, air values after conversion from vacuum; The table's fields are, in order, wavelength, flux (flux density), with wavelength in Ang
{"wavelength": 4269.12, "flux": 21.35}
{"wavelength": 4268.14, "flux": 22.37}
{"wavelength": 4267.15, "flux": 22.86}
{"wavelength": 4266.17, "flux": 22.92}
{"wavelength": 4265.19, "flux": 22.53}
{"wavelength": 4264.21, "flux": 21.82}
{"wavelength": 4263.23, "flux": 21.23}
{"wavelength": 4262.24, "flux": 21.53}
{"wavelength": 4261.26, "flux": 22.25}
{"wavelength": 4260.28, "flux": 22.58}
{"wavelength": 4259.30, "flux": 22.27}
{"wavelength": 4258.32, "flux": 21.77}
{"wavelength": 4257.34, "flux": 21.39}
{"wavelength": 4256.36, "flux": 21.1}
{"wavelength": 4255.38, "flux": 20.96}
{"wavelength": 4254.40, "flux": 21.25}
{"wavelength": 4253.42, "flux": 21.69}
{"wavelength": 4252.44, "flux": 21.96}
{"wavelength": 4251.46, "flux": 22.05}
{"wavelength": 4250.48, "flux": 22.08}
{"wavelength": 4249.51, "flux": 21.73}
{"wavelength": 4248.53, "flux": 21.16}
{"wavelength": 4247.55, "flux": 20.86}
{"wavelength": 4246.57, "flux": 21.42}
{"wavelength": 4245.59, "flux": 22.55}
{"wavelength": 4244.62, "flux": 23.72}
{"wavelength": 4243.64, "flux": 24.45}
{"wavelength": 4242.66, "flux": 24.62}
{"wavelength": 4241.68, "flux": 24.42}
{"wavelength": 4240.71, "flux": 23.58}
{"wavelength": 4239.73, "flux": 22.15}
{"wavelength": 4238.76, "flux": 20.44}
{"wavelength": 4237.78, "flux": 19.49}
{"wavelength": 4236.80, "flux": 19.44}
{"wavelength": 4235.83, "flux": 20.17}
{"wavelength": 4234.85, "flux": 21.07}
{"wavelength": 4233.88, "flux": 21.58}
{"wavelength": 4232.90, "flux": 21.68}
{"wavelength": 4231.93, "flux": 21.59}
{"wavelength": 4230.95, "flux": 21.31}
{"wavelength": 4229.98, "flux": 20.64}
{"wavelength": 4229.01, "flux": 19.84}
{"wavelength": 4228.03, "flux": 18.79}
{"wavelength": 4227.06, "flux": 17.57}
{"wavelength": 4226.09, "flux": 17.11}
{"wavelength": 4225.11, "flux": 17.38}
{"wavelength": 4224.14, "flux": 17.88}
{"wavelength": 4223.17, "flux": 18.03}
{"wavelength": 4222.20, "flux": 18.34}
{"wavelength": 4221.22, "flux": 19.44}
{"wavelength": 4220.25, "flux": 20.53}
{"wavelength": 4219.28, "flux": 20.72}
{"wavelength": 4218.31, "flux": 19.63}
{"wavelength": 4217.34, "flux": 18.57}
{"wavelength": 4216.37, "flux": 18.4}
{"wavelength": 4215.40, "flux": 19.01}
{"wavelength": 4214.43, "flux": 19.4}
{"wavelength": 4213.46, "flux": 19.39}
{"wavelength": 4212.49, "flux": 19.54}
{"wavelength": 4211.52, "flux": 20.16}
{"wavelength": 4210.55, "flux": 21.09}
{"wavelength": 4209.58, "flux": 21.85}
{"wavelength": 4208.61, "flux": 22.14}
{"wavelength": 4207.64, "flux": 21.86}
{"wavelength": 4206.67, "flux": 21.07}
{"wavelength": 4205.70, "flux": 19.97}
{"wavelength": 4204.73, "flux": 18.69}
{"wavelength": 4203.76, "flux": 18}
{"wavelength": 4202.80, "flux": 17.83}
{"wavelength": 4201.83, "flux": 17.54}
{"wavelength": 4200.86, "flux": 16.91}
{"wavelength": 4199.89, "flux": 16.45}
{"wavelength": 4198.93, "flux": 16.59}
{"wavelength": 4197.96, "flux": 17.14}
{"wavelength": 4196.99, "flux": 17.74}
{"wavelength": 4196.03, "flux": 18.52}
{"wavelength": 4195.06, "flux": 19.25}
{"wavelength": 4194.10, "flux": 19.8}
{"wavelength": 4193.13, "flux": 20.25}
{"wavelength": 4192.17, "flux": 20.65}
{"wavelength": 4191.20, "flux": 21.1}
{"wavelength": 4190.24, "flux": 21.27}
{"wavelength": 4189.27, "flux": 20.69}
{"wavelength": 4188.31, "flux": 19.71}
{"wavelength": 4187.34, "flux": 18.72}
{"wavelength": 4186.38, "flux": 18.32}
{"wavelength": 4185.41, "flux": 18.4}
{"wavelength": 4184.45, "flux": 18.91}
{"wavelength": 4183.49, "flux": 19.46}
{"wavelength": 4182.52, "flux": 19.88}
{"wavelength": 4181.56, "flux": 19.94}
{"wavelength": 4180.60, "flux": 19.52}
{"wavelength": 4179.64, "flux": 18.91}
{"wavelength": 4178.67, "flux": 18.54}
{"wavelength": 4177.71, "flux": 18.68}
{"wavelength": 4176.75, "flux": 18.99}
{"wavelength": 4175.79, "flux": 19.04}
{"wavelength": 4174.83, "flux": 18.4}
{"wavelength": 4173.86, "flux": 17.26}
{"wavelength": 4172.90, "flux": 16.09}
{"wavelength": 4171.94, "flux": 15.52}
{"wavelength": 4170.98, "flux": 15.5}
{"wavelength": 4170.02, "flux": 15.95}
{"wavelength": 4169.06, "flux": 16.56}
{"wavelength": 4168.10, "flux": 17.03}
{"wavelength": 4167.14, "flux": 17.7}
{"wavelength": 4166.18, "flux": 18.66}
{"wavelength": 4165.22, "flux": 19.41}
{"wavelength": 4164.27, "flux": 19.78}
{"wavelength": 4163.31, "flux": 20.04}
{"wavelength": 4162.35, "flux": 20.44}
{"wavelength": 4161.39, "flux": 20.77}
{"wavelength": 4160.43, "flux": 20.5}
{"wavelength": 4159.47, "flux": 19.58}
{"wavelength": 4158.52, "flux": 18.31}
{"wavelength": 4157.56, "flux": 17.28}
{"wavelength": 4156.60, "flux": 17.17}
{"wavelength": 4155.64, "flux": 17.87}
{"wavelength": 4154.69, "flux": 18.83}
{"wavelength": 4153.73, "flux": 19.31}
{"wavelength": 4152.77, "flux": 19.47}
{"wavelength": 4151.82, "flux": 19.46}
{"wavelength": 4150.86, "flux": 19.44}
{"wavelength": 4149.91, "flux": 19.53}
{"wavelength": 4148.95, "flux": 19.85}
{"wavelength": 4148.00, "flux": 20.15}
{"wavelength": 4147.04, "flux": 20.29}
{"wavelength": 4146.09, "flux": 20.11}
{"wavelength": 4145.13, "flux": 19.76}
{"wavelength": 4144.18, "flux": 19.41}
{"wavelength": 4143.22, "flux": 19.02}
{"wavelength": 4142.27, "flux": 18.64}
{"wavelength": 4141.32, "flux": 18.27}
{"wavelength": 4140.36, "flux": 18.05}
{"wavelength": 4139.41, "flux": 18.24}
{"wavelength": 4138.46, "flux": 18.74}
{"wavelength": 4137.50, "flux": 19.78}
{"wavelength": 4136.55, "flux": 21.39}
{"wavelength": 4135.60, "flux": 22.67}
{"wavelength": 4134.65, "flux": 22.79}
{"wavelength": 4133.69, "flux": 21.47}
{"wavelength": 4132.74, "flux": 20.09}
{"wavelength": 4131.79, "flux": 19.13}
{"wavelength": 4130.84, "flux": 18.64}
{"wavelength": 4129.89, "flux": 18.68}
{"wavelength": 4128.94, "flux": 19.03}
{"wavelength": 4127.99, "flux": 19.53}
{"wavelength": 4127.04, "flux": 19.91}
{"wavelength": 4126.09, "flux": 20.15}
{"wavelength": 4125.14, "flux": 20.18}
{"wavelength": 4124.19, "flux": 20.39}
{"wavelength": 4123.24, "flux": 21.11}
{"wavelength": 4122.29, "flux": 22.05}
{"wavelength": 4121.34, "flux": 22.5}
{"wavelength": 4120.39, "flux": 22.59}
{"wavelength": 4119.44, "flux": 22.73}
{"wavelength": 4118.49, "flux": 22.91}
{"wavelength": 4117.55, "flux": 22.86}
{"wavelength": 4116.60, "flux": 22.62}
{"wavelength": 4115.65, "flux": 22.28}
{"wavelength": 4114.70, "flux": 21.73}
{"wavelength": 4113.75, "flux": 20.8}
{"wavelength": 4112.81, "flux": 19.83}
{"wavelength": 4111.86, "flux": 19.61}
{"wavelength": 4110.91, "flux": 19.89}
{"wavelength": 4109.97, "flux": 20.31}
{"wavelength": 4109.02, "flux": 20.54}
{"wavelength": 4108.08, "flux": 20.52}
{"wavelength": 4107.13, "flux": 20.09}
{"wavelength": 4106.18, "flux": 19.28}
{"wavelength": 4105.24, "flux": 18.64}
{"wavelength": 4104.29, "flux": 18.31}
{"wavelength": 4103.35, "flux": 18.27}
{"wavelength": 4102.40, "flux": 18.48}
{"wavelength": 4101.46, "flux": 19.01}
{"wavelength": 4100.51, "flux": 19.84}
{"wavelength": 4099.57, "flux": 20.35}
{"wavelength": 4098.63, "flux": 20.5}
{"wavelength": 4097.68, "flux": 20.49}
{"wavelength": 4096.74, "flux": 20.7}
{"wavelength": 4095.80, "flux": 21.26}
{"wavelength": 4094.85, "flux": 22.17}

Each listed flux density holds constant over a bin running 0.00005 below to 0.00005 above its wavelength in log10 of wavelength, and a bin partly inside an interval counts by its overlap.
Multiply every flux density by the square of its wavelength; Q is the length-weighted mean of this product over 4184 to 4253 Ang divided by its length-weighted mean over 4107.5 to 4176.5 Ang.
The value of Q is 1.06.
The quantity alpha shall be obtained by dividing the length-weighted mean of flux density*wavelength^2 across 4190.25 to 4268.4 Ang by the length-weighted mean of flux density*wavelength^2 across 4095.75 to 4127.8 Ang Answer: 1.1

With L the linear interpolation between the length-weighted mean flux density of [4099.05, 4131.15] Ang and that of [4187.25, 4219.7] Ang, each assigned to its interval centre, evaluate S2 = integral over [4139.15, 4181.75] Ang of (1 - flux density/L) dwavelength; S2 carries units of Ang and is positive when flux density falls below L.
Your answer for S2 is 2.6 Ang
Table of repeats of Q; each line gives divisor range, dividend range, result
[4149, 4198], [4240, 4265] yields 1.22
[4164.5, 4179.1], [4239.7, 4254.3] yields 1.33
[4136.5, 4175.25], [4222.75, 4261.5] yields 1.18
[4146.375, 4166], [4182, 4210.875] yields 1.02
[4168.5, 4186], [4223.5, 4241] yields 1.14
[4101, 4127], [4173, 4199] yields 0.96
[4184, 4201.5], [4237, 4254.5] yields 1.20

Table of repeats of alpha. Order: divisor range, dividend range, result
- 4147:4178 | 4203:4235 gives 1.09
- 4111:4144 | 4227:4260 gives 1.11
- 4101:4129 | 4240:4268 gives 1.16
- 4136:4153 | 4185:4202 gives 0.99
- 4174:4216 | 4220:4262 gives 1.12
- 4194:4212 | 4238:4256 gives 1.19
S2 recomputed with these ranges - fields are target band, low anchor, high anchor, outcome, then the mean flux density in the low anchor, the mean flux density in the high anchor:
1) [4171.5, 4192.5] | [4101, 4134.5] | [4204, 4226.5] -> 0.9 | 20.4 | 19.6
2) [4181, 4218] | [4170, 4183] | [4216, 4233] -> -1.3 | 18.1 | 19.3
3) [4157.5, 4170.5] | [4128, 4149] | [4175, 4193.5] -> 0.6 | 19.7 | 19.5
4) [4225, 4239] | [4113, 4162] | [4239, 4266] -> 1.2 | 20.1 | 22.2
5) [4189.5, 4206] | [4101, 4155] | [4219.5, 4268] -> 1.6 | 20.1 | 21.2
